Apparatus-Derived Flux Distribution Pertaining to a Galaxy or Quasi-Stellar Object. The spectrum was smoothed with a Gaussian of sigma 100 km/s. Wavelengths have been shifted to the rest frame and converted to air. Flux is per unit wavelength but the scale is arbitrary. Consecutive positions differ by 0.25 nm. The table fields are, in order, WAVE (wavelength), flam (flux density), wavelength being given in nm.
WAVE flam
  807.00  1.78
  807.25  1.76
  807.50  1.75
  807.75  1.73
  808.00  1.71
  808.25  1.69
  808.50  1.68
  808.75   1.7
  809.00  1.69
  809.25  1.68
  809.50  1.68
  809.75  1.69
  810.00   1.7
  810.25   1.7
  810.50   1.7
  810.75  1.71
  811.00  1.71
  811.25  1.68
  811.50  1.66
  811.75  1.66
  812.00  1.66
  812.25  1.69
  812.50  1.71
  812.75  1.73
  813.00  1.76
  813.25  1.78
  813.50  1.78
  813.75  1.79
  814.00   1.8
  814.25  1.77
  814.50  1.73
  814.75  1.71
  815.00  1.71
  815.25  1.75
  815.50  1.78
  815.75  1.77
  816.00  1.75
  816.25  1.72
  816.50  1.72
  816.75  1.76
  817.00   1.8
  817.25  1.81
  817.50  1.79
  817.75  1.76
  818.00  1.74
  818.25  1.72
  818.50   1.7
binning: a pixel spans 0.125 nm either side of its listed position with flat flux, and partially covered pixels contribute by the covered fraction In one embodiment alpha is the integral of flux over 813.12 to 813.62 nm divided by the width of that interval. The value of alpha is 1.78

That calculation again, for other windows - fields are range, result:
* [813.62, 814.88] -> 1.76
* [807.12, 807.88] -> 1.75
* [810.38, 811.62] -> 1.69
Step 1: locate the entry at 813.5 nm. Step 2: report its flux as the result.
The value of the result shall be 1.78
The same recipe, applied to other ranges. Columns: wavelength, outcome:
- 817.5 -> 1.79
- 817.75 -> 1.76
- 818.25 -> 1.72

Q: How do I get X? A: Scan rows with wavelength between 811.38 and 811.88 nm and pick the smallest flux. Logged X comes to 1.66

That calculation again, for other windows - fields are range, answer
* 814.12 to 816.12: 1.71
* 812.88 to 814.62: 1.73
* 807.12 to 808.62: 1.68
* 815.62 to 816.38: 1.72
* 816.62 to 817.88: 1.76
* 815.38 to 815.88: 1.77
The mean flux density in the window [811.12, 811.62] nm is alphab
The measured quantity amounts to 1.67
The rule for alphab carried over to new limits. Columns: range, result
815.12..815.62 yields 1.76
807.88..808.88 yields 1.69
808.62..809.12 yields 1.69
